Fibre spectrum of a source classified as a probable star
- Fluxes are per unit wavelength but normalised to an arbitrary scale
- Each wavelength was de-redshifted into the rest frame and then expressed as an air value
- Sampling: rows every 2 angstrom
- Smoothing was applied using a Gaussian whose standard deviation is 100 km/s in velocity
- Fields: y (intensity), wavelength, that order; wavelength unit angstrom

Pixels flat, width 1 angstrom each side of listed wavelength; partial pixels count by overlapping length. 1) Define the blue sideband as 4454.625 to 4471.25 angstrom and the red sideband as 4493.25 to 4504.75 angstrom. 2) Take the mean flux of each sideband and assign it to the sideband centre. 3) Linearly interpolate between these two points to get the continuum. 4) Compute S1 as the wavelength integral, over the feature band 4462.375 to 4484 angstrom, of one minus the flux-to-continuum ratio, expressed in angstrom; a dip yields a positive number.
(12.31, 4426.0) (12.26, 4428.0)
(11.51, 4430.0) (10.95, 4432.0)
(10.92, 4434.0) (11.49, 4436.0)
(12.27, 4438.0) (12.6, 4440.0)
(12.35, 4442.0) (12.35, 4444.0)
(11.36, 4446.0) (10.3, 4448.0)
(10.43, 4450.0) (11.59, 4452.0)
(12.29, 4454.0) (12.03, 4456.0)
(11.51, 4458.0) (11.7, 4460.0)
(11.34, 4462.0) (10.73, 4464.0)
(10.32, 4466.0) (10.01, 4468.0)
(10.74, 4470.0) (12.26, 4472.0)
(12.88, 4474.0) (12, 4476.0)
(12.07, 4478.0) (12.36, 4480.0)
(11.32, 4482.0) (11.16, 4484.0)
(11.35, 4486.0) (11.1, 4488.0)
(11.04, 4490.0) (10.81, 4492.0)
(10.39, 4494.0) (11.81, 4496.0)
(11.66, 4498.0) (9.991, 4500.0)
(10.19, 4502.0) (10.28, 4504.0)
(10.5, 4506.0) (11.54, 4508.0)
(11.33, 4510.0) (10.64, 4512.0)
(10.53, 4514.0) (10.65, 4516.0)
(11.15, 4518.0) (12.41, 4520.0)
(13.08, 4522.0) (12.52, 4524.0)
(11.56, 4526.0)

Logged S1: -0.9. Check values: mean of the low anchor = 11.1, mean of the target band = 11.5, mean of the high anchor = 10.7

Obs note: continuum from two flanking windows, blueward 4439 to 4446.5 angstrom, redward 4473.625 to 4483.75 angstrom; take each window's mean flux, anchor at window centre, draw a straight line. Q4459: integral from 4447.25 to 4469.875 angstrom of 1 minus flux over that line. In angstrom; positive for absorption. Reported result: 1.9 angstrom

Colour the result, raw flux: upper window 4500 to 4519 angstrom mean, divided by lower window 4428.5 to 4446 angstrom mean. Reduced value 0.9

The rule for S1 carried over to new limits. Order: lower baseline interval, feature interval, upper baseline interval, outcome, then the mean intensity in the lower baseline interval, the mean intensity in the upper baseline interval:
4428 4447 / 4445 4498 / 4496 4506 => -0.84 angstrom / 11.8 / 10.7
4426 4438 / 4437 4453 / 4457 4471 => -0.50 angstrom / 11.6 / 10.9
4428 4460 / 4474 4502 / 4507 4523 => 0.41 angstrom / 11.6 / 11.4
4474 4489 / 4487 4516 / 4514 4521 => 1.60 angstrom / 11.7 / 11.3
